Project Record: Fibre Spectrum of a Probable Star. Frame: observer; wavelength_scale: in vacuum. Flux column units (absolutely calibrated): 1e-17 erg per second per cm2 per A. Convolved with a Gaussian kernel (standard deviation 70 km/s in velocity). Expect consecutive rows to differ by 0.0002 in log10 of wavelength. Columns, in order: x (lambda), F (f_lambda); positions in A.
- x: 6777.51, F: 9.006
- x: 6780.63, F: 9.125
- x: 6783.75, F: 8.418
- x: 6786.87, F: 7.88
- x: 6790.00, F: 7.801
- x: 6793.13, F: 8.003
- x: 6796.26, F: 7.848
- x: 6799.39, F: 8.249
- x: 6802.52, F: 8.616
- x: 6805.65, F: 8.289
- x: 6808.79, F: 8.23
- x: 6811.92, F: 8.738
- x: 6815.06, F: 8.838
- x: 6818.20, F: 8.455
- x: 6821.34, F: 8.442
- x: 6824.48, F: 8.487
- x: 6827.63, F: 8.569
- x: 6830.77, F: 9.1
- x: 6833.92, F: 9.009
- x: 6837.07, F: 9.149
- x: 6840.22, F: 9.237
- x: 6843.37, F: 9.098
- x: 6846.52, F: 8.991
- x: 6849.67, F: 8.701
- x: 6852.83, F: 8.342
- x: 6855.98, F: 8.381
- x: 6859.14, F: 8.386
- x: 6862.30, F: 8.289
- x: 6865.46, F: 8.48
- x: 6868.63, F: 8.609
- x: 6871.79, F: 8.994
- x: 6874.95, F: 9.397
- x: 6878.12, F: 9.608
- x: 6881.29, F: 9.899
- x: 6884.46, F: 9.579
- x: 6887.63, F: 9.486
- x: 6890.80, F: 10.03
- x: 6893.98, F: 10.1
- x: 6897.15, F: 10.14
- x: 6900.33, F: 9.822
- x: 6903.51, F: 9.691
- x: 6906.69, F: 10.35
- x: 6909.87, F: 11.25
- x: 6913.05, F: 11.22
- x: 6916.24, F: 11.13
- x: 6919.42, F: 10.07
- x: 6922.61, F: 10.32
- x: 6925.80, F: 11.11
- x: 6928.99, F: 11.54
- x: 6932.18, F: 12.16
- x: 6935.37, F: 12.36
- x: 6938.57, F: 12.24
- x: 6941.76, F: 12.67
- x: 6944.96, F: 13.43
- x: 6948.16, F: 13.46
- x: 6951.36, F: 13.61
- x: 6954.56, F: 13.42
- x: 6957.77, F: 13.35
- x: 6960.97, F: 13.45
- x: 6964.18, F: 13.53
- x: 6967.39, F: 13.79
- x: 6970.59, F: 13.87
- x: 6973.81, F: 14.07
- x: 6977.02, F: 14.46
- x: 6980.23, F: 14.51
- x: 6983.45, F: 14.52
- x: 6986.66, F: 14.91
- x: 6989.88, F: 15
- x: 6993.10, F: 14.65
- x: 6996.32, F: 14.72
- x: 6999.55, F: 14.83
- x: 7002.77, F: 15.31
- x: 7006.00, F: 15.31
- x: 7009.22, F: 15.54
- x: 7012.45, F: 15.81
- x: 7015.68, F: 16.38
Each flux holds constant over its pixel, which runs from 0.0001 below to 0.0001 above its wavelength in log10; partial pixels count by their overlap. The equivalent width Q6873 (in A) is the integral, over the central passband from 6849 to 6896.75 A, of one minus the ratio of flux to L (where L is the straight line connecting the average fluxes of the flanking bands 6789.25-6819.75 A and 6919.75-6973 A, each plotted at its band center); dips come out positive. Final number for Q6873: 6.1 A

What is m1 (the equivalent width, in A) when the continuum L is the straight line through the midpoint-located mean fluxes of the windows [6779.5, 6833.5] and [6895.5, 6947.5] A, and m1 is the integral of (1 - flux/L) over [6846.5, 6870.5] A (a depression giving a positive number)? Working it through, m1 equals 3.0 A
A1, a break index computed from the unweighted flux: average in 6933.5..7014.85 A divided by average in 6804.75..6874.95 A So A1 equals 1.6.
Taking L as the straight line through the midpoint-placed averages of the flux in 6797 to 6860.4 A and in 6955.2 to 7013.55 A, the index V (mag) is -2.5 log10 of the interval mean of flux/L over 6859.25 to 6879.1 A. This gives 0.15 mag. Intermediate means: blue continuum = 8.66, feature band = 8.84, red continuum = 14.5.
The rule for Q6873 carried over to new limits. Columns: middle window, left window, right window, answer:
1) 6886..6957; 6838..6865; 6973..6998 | 2.7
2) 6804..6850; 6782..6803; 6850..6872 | -2.6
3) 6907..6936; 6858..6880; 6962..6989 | 0.8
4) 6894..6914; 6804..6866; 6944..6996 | 1.8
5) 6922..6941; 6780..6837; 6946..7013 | 1.5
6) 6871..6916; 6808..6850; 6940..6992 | 4.7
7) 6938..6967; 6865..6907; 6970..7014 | -0.9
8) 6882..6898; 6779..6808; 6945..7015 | 2.2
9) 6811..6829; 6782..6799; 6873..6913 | 0.0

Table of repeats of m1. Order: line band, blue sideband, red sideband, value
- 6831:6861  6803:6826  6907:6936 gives 1.48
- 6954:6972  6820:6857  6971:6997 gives 0.21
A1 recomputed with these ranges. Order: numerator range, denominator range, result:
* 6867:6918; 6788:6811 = 1.22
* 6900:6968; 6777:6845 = 1.40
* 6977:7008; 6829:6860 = 1.68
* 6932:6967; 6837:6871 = 1.51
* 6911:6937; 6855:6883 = 1.26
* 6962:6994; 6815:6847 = 1.62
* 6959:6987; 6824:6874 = 1.61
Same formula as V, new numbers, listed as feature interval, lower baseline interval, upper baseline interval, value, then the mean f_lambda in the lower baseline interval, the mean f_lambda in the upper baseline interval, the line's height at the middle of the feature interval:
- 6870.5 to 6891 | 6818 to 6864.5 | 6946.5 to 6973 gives 0.086 mag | 8.71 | 13.6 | 10.3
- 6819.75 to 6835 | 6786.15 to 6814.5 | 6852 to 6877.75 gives -0.039 mag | 8.22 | 8.67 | 8.4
